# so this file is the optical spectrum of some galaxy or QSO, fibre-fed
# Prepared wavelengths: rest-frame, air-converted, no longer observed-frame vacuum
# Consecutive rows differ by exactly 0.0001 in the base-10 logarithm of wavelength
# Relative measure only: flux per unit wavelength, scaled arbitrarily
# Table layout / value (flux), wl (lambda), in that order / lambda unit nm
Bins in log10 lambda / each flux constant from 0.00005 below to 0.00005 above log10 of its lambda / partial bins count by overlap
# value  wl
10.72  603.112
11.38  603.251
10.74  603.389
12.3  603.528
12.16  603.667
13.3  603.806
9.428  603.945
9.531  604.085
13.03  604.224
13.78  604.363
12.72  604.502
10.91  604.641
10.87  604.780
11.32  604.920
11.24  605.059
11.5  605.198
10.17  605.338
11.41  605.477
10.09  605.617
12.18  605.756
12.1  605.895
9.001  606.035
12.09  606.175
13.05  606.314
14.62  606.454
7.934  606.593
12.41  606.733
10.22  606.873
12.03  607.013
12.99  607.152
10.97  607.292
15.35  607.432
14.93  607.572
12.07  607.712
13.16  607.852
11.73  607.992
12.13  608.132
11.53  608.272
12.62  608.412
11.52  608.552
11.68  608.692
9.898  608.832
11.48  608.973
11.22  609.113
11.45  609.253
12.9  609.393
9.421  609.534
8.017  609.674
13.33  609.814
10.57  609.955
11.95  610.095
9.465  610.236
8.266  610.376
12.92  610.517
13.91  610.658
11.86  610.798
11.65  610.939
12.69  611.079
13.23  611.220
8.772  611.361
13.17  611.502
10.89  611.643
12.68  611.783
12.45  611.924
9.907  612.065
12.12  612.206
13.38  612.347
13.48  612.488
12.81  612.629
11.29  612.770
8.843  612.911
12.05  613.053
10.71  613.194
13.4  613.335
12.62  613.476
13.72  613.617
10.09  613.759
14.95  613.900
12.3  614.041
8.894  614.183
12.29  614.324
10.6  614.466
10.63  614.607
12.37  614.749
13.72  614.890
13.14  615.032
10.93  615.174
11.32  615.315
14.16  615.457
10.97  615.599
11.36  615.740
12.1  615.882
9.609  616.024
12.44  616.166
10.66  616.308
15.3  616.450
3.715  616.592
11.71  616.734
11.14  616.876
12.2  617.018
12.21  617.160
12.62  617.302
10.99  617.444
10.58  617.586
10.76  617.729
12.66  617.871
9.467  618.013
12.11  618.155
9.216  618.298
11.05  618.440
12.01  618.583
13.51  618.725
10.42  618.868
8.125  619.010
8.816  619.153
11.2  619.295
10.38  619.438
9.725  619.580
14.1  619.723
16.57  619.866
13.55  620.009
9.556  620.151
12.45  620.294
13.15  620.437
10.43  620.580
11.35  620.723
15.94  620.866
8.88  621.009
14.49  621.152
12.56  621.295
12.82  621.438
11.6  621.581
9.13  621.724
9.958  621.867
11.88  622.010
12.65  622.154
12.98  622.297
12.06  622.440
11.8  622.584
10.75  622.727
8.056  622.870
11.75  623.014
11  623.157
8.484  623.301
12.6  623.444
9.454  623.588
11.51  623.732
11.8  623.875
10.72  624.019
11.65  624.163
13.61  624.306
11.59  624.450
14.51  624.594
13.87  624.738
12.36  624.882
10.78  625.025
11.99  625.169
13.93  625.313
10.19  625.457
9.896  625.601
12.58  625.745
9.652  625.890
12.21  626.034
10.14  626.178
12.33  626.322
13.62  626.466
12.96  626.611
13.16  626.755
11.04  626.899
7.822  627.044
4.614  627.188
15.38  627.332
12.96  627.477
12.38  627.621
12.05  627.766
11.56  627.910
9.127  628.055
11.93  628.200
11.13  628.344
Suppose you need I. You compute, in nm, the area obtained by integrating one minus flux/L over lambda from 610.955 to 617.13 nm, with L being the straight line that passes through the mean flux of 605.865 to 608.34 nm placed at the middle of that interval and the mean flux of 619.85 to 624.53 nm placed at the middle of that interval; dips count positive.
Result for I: 0.09 nm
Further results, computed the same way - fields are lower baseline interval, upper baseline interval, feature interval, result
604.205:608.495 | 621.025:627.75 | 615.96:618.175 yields 0.11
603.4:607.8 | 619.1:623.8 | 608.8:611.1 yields 0.10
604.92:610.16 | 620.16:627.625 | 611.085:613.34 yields -0.03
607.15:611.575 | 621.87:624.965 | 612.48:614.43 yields -0.03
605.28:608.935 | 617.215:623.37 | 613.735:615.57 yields -0.06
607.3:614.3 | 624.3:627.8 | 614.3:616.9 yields 0.07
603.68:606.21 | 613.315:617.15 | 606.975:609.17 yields -0.14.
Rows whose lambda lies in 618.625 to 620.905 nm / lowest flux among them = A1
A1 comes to 8.125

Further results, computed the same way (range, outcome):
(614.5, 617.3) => 3.715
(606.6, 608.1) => 10.22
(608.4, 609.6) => 9.421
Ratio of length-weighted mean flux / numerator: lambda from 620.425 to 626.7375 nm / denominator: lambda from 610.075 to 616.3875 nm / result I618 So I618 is 0.99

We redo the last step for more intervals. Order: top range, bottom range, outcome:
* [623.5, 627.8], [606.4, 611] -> 1.00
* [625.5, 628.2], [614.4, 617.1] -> 0.98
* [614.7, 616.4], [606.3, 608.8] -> 0.98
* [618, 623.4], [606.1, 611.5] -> 0.97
